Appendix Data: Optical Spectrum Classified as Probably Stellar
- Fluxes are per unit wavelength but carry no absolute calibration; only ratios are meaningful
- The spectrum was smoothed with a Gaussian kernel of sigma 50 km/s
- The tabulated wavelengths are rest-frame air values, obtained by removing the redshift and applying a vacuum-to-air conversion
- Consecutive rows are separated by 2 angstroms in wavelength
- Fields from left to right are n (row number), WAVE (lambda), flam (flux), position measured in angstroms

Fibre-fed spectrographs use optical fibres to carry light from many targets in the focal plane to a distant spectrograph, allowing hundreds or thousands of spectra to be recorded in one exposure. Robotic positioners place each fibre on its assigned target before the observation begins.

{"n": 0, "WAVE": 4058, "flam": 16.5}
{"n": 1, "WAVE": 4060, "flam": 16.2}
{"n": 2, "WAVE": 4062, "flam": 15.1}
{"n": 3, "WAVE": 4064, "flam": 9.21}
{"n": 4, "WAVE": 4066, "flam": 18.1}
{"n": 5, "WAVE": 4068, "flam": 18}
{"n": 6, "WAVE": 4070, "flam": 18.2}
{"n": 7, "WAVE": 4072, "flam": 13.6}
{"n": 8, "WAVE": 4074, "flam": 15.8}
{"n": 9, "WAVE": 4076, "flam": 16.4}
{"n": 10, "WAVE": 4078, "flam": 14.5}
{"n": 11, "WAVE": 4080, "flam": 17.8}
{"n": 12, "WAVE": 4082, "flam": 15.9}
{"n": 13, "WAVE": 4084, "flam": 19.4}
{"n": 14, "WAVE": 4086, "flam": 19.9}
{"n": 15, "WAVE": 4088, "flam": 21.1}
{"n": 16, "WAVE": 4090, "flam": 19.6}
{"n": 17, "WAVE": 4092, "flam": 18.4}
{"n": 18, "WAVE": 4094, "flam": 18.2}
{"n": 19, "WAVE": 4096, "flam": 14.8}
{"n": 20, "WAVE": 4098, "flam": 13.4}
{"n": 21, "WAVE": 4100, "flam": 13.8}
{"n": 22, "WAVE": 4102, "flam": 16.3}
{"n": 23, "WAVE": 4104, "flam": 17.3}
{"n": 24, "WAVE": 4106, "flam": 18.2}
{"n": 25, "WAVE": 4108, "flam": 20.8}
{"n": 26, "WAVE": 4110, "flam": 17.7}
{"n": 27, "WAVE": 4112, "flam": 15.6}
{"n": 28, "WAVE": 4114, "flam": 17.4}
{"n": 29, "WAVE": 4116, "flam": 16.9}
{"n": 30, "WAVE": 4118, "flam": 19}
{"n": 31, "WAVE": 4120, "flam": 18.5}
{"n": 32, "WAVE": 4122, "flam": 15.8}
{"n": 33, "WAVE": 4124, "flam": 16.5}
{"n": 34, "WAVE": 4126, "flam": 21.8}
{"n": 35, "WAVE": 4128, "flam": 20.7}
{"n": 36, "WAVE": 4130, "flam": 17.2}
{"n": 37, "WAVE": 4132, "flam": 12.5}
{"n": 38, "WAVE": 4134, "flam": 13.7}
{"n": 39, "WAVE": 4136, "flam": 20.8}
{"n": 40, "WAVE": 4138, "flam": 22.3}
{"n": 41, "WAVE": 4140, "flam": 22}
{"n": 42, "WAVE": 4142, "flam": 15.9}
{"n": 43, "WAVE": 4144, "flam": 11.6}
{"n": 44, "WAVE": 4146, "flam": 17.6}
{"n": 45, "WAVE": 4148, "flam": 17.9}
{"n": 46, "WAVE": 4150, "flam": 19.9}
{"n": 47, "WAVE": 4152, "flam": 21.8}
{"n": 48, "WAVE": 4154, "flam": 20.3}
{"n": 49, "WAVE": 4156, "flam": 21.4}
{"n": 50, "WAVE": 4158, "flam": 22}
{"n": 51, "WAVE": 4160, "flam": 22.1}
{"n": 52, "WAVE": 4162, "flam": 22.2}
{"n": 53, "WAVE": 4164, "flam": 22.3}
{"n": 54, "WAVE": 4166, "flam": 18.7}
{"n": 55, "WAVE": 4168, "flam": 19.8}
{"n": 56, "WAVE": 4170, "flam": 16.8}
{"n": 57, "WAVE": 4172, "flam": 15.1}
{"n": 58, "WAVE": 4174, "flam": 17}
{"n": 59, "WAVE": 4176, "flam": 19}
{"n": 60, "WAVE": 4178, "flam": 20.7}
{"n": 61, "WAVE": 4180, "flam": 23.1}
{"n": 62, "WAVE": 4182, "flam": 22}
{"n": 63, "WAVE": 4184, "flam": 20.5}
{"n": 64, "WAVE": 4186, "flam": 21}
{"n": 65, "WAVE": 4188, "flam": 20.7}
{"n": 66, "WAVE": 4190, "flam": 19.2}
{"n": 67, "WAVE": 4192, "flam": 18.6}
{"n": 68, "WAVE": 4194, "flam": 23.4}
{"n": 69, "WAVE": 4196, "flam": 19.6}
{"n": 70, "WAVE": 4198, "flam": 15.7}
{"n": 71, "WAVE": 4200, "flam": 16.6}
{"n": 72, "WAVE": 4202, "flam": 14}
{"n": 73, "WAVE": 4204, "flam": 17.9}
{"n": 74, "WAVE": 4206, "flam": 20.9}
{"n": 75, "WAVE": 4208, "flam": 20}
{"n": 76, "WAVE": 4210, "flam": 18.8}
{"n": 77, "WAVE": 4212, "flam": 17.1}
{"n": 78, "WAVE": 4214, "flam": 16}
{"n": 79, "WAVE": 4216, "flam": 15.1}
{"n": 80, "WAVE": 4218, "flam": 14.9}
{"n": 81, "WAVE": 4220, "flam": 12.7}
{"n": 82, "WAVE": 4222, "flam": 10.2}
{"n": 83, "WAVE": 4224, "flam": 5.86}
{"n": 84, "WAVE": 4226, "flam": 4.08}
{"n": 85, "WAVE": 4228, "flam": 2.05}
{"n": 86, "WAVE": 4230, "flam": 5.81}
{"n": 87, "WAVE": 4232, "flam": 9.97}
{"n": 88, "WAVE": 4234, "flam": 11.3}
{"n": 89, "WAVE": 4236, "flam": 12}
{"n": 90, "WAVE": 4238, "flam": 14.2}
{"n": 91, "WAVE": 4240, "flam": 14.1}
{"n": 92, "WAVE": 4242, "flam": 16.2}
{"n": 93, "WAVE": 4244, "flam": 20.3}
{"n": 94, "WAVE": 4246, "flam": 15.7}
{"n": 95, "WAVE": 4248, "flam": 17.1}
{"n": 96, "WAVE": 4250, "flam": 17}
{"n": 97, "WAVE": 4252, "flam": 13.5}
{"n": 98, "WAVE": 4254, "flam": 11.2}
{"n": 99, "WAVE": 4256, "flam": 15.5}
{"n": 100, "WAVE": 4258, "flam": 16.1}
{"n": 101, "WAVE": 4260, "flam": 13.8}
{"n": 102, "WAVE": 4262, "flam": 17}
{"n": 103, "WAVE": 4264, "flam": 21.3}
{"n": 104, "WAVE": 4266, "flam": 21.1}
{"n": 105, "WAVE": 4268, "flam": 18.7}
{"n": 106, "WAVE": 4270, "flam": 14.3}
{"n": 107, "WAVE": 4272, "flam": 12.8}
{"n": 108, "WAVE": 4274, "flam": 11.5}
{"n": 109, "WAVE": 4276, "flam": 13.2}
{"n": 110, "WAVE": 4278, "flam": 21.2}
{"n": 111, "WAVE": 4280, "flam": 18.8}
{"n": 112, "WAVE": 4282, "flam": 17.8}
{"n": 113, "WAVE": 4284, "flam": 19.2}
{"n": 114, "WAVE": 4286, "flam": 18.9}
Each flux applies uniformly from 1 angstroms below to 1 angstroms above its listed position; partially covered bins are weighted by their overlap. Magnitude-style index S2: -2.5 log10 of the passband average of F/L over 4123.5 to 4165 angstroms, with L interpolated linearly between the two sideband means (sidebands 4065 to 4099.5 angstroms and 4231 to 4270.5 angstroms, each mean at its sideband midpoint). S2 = -0.16 mag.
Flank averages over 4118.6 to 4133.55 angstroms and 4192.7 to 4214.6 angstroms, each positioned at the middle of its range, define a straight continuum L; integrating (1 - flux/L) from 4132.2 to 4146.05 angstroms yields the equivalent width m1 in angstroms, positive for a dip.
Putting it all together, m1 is 0.15 angstroms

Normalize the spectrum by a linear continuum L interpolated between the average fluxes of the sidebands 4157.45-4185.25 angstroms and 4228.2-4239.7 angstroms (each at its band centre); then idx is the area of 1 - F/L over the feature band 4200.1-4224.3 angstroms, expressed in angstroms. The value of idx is -3.21 angstroms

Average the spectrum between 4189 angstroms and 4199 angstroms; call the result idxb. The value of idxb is 19.3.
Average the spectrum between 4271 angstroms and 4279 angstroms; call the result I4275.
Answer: 14.7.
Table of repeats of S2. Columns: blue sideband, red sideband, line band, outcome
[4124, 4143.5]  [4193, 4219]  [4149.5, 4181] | -0.12 mag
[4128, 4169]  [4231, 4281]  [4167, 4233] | 0.09 mag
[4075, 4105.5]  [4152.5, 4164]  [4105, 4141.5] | 0.07 mag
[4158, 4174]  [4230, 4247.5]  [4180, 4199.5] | -0.14 mag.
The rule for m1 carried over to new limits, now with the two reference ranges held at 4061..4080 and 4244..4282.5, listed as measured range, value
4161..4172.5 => -2.5 angstroms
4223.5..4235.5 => 7.0 angstroms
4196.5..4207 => -0.7 angstroms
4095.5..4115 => -1.1 angstroms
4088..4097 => -1.4 angstroms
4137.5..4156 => -3.5 angstroms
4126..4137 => -1.1 angstroms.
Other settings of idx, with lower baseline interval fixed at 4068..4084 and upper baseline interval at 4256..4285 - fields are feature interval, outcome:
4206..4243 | 9.4 angstroms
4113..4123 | -0.6 angstroms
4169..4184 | -2.3 angstroms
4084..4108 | -1.7 angstroms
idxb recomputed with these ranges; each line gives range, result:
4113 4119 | 17.8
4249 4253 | 15.2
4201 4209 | 18.2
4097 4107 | 15.8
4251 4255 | 12.3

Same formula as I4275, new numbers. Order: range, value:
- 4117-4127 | 18.3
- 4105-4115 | 17.9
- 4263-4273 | 17.6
